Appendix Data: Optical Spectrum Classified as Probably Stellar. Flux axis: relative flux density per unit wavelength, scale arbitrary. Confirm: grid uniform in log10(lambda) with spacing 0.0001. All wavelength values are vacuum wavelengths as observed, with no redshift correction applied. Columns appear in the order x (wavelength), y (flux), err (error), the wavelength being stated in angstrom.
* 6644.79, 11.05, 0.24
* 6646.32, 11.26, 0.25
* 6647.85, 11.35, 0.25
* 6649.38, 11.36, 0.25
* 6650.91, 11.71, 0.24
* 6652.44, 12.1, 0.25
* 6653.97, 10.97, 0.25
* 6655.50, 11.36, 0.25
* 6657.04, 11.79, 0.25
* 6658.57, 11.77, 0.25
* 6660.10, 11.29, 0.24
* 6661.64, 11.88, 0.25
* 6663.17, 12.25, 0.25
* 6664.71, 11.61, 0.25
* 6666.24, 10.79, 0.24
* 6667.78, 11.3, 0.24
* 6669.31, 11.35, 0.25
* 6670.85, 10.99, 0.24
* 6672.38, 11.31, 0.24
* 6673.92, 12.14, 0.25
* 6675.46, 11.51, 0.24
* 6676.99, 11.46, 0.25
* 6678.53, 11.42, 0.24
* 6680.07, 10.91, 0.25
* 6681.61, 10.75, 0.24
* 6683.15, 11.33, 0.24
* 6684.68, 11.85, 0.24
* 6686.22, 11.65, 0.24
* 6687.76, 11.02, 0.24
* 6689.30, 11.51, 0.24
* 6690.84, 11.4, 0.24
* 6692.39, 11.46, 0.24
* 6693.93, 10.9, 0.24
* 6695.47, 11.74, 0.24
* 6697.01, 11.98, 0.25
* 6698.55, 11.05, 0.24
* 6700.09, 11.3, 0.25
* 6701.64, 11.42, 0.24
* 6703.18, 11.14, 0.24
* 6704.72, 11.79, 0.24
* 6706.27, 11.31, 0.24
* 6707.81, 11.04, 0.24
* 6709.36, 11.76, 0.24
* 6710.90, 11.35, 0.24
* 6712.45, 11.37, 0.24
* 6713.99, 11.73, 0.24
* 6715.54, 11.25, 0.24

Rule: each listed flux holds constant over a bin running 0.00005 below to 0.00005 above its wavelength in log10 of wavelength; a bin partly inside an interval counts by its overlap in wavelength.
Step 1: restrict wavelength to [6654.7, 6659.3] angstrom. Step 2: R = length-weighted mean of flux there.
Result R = 11.6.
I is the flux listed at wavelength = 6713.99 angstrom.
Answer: 11.73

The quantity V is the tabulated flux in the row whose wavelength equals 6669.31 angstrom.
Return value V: 11.35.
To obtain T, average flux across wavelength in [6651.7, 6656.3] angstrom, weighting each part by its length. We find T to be 11.5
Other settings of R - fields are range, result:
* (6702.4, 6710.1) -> 11.4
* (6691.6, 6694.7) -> 11.2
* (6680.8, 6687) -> 11.4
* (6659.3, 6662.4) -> 11.6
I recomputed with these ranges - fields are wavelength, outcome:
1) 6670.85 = 10.99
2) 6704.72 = 11.79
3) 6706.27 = 11.31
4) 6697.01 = 11.98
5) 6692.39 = 11.46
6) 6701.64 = 11.42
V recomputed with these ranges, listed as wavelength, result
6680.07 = 10.91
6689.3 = 11.51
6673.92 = 12.14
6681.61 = 10.75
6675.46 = 11.51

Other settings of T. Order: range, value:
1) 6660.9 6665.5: 11.9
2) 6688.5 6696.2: 11.4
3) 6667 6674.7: 11.4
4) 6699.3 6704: 11.3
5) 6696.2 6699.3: 11.5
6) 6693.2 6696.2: 11.3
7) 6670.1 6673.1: 11.2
